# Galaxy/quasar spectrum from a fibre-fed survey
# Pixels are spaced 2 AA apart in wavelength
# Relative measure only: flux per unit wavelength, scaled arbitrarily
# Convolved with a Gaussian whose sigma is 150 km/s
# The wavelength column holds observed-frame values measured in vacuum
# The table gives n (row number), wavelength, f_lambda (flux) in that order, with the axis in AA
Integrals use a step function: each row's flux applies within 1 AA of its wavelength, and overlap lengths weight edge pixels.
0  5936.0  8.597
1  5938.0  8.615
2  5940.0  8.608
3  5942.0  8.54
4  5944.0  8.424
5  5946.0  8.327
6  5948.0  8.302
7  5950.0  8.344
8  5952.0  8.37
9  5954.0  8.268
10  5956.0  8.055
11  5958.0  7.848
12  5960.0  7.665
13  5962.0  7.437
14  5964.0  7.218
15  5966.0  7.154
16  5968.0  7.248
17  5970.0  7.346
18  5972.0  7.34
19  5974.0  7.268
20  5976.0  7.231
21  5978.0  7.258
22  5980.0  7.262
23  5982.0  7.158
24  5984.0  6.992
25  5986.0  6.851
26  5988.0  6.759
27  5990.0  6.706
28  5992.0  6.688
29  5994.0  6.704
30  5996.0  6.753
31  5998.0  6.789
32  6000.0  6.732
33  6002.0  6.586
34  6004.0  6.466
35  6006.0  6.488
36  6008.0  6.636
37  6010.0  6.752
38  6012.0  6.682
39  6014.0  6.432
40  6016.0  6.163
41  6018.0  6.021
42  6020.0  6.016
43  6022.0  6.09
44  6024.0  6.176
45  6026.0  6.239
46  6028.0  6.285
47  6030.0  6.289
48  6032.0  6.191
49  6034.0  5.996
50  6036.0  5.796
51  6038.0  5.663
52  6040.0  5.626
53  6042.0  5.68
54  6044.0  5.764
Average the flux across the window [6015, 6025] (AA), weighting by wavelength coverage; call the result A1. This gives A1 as 6.09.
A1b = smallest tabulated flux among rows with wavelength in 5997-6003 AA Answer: 6.586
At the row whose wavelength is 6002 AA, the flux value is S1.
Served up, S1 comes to 6.586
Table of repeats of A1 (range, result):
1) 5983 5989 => 6.87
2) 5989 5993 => 6.7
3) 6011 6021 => 6.26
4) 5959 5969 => 7.34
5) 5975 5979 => 7.24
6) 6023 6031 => 6.25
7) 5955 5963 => 7.75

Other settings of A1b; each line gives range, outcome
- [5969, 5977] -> 7.231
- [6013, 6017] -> 6.163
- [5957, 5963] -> 7.437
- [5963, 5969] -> 7.154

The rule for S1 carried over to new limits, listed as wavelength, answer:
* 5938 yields 8.615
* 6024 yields 6.176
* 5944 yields 8.424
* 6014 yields 6.432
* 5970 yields 7.346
